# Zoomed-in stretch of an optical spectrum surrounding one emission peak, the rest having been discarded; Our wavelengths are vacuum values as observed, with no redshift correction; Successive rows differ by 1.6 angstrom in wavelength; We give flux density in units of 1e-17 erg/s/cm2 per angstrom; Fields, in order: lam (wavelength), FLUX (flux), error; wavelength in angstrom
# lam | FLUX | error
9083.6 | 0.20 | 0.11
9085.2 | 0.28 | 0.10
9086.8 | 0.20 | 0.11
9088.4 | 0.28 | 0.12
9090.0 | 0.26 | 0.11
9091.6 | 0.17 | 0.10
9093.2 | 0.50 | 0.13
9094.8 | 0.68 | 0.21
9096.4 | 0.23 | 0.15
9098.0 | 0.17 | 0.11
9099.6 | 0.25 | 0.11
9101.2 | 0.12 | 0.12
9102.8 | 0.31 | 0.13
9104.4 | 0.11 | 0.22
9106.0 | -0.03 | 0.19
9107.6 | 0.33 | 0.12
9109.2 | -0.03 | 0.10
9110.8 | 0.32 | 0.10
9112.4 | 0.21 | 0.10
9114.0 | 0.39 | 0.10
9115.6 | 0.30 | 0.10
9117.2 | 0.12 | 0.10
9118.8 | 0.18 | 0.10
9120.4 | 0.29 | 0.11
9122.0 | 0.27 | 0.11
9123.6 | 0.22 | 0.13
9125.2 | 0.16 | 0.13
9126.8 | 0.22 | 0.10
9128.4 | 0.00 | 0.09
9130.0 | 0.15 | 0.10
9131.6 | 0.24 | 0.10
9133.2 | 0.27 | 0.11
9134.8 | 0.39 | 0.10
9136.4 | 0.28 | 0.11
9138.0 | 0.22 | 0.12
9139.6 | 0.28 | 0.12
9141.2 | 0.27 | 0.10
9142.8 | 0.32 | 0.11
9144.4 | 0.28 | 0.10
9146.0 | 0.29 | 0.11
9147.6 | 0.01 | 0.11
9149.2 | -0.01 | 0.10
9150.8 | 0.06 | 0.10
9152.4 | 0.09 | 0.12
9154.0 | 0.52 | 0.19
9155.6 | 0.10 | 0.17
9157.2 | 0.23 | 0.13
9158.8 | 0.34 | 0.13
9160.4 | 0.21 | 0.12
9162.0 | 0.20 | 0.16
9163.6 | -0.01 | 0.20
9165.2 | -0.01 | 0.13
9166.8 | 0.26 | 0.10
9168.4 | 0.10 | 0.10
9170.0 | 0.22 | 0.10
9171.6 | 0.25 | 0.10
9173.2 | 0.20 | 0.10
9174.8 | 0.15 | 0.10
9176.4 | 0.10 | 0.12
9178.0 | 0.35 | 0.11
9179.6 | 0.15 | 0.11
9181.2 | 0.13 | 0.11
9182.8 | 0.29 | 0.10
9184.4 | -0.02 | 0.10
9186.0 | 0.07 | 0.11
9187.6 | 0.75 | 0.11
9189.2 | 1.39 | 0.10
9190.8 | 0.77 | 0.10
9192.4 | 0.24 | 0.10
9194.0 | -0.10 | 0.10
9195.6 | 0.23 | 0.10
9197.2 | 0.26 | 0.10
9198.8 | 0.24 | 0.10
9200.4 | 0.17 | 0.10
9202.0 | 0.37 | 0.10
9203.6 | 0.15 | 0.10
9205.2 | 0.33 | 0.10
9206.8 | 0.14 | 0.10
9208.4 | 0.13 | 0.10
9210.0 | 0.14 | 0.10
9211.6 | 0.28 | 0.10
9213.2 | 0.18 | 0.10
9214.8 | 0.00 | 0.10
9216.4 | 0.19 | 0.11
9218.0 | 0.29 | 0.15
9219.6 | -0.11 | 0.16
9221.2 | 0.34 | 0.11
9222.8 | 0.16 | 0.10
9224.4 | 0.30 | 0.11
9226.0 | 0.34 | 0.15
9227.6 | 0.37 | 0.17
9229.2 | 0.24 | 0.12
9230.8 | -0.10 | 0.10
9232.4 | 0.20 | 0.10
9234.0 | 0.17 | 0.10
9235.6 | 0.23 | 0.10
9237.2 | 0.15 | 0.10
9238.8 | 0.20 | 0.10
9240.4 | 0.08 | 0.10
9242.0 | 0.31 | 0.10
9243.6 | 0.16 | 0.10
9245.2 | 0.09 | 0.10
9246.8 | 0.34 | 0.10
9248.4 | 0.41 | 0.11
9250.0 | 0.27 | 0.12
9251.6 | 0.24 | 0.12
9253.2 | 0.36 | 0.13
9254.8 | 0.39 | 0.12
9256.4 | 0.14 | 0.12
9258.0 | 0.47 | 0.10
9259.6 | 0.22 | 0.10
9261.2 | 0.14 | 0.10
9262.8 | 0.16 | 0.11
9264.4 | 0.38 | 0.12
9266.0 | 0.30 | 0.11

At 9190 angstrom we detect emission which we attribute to Hbeta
